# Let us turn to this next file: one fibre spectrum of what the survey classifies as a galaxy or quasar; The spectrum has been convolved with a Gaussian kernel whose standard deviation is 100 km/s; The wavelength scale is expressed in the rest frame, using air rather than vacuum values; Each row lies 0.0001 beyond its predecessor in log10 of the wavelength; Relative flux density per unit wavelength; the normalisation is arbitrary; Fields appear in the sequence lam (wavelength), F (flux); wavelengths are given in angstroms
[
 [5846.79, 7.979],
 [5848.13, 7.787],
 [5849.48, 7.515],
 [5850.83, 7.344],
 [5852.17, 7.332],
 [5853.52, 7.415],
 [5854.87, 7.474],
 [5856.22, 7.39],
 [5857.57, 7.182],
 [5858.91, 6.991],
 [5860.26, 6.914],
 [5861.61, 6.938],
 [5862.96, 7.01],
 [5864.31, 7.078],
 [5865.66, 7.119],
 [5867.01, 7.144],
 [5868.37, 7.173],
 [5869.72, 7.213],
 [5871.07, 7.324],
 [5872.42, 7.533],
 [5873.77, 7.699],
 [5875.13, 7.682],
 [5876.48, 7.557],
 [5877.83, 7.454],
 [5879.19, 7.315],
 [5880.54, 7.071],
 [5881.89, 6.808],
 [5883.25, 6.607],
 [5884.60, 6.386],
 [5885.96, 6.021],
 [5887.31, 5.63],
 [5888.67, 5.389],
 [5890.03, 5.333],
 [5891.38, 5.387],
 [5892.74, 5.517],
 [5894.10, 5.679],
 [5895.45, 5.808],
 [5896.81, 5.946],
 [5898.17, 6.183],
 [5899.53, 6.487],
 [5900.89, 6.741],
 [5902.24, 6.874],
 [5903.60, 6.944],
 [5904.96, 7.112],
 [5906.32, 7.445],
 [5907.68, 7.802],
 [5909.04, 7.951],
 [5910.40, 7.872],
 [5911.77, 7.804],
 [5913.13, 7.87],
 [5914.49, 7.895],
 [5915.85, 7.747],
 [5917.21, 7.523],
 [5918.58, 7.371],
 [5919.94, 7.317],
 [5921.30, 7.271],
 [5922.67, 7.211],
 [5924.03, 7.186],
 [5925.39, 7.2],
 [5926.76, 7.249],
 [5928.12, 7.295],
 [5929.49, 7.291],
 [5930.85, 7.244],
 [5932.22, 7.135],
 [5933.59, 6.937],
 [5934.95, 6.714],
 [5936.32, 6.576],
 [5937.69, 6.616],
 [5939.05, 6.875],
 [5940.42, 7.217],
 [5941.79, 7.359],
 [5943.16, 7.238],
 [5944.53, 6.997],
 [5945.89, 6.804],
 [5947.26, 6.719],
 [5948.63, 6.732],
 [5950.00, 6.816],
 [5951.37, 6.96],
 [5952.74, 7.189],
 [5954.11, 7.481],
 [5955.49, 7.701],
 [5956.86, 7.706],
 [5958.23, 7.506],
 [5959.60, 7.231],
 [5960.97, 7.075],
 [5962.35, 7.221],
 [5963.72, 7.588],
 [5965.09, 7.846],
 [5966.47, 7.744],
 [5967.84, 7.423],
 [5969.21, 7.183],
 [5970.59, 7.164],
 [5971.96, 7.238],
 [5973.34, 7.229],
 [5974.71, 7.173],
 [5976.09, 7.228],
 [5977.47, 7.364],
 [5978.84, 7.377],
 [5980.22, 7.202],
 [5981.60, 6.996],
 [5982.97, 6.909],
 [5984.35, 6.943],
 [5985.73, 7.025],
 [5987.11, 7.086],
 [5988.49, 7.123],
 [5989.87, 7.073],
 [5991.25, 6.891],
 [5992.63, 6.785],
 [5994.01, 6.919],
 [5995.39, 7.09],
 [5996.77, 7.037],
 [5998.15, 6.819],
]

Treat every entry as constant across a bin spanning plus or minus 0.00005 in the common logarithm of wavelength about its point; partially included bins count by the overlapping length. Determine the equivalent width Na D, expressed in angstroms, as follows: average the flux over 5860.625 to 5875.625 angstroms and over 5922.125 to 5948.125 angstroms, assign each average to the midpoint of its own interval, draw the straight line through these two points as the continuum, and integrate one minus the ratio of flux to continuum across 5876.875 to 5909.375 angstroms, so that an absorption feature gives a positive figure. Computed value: 3.09 angstroms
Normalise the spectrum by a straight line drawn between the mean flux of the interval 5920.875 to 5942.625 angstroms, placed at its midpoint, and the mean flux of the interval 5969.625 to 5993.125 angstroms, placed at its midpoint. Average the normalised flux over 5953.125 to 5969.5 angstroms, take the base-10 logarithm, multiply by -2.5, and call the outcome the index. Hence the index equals -0.06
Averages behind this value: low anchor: 7.08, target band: 7.48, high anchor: 7.11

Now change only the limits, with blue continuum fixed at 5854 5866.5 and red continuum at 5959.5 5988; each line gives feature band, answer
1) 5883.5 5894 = 0.25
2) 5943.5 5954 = 0.04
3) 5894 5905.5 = 0.11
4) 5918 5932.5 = -0.01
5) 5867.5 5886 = 0.00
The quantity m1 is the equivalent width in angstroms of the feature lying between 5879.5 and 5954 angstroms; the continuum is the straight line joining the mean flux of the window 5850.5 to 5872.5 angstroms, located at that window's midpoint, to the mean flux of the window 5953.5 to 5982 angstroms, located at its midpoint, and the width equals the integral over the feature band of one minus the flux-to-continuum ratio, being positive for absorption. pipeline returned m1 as 4.13 angstroms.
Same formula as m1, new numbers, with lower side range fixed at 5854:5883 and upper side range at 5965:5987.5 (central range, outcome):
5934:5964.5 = 0.5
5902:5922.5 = -0.8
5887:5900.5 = 2.7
